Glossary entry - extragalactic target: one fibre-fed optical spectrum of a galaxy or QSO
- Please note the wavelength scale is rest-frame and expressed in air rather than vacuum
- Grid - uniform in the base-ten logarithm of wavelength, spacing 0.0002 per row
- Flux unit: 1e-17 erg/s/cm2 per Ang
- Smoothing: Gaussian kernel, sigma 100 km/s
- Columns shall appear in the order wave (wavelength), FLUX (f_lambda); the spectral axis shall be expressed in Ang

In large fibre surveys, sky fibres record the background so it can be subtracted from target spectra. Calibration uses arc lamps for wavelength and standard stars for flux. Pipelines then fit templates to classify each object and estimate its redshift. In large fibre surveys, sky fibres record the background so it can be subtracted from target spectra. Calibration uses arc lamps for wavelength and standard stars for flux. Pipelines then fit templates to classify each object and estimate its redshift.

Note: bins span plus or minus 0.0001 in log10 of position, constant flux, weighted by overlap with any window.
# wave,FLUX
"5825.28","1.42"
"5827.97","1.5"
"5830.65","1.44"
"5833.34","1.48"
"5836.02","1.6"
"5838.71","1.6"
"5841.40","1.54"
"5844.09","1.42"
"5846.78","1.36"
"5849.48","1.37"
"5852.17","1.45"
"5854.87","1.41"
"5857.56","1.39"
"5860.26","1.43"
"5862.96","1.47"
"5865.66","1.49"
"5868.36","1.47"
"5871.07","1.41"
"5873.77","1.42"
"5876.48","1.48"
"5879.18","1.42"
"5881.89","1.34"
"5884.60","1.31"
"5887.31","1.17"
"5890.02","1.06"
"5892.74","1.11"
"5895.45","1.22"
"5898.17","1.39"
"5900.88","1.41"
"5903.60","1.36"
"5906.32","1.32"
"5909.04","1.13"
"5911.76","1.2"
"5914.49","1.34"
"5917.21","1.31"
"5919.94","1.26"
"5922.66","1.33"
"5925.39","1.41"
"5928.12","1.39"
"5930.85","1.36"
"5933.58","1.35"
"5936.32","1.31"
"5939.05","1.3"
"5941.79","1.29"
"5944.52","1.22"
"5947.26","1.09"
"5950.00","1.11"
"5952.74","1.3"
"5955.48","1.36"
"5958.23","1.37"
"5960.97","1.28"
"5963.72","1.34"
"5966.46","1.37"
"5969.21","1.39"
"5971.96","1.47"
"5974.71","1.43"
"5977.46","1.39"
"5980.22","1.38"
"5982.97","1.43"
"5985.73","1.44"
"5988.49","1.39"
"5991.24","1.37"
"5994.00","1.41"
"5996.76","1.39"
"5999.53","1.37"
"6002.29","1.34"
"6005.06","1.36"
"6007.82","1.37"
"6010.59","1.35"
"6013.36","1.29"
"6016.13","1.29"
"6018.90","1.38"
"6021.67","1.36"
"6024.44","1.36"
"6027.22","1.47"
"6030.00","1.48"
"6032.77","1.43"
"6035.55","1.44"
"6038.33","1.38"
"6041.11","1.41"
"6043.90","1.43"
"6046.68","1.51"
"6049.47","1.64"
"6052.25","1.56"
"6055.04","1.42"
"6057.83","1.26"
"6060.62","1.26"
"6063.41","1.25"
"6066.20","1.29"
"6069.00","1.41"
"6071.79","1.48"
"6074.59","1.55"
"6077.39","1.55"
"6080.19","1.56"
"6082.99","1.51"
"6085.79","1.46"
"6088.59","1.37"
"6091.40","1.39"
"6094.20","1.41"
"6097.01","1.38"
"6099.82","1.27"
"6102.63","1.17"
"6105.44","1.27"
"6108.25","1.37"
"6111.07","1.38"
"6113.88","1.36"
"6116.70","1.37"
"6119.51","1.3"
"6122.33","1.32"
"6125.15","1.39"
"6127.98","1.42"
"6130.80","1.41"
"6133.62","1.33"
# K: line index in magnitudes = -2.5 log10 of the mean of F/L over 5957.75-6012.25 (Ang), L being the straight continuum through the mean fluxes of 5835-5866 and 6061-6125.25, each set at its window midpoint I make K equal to 0.026 mag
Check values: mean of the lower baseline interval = 1.46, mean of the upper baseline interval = 1.38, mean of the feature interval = 1.38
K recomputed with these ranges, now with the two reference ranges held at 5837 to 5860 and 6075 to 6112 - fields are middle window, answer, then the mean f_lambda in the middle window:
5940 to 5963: 0.136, 1.26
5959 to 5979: 0.030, 1.38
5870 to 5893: 0.101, 1.31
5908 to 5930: 0.103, 1.3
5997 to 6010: 0.041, 1.36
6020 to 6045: -0.007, 1.42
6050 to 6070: 0.032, 1.36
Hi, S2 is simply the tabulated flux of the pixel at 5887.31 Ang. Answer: 1.17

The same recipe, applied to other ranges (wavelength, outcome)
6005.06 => 1.36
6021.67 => 1.36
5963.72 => 1.34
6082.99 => 1.51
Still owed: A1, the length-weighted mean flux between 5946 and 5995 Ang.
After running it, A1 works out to 1.35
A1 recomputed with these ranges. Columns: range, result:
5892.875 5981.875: 1.32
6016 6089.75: 1.43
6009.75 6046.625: 1.4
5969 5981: 1.42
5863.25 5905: 1.34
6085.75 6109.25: 1.34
